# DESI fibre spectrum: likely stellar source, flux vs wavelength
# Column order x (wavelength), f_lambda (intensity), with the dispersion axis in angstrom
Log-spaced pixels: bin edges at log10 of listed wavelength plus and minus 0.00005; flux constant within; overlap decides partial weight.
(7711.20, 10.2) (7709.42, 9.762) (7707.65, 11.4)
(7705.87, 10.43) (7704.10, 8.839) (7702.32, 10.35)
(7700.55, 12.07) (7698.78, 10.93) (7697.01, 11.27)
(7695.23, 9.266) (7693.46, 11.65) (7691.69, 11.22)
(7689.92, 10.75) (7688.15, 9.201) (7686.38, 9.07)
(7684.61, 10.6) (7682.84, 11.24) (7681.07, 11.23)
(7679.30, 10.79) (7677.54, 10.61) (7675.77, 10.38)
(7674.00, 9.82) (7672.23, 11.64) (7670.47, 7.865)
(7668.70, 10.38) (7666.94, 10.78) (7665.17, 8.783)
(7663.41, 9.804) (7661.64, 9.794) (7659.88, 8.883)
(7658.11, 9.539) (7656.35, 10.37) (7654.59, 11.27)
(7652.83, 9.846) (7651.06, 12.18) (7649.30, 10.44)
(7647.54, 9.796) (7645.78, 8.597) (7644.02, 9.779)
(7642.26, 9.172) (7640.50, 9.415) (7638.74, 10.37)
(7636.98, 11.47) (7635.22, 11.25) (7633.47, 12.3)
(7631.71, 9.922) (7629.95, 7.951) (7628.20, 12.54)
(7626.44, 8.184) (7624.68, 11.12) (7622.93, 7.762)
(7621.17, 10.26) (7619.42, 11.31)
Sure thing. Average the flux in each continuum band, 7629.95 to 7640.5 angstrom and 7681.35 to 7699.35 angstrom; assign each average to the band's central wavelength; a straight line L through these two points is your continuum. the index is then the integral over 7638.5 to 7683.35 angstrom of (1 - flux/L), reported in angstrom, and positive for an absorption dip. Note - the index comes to 2.15 angstrom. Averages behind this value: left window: 10.7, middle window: 10.1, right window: 10.5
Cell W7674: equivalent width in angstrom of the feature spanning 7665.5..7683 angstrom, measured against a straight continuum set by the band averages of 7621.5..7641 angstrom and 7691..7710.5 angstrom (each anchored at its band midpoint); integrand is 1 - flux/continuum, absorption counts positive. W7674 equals 0.2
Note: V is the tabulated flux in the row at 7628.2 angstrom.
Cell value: 12.54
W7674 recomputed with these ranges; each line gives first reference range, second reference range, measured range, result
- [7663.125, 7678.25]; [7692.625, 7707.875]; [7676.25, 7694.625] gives -0.50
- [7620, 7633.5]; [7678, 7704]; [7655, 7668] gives 0.65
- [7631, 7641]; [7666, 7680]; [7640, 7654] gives 0.96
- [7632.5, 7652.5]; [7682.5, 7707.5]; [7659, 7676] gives 1.08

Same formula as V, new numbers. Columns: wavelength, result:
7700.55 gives 12.07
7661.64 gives 9.794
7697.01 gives 11.27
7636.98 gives 11.47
